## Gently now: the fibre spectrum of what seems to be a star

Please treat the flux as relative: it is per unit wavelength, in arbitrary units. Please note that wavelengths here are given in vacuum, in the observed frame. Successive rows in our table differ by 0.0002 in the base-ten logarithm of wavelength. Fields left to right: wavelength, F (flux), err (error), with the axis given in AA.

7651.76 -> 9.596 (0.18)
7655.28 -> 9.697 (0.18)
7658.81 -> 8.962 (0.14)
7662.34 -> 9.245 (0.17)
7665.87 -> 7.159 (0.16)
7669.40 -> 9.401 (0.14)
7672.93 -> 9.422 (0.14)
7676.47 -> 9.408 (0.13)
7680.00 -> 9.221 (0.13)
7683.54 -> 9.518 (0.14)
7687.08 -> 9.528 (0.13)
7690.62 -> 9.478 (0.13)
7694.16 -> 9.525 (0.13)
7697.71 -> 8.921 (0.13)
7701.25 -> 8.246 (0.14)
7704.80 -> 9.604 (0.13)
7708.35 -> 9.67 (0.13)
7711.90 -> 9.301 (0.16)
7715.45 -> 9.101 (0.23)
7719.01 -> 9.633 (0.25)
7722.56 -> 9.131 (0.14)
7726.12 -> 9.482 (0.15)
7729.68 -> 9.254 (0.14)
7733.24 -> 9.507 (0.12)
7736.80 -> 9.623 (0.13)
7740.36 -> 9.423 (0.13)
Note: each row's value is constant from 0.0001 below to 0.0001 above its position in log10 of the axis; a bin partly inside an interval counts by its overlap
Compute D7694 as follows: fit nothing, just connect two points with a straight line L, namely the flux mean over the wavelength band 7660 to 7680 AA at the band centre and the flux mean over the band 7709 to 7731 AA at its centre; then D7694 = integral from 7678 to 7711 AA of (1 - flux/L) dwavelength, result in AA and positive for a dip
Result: -0.6 AA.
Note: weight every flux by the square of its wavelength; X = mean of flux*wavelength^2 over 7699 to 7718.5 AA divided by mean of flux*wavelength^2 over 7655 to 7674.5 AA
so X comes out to 1.0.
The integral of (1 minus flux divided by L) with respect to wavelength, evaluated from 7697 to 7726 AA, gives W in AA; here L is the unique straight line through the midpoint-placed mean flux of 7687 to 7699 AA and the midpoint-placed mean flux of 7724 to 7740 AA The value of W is 0.5 AA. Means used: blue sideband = 9.36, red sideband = 9.46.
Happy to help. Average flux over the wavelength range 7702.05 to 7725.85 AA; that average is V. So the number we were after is 9.36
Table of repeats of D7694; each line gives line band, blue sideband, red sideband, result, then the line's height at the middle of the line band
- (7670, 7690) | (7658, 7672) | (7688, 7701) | -1.03 AA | 8.96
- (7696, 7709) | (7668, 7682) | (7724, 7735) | 0.44 AA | 9.38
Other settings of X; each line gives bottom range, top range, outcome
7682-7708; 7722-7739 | 1.02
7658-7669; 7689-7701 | 1.08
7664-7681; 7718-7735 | 1.07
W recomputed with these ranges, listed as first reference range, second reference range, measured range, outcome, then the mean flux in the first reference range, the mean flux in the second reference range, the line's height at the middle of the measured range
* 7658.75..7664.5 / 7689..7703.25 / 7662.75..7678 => 0.2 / 9.01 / 9.05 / 9.02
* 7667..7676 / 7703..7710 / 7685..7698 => 0.1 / 9.25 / 9.63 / 9.47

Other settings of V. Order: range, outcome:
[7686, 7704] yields 9.15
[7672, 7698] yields 9.4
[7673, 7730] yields 9.32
